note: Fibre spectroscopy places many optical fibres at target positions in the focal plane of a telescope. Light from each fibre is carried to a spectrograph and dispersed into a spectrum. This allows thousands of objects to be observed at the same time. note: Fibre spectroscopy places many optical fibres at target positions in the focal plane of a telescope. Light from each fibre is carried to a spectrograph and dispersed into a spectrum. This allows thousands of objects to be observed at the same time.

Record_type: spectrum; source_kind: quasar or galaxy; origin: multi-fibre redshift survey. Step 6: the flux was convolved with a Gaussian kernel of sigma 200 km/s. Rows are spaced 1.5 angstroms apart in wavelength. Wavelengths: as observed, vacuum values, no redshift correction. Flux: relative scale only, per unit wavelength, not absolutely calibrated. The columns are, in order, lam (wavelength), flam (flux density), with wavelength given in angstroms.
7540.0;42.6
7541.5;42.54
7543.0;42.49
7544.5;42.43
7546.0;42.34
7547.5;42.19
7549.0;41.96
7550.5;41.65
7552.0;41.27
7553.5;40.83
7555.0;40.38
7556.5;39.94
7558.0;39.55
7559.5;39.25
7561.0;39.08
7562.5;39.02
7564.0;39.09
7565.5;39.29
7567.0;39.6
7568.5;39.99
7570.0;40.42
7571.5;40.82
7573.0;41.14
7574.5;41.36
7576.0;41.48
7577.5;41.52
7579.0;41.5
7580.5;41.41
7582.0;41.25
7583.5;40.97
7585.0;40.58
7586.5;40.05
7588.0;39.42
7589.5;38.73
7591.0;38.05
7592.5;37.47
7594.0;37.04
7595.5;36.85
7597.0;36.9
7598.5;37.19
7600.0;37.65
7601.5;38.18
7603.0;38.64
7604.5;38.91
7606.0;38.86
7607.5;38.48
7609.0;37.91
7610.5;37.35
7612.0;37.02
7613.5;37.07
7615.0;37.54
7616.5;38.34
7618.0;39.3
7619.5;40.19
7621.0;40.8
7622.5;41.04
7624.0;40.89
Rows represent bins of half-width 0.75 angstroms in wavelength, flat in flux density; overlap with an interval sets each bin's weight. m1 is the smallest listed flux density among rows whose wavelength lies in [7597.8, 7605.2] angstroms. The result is 37.19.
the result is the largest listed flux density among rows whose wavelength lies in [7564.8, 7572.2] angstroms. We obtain 40.82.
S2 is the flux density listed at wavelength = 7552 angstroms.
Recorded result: 41.27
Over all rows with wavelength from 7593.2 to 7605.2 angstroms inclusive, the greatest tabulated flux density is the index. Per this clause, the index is 38.91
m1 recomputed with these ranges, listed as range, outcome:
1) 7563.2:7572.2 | 39.09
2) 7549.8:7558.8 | 39.55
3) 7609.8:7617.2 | 37.02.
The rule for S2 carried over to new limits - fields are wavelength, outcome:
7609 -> 37.91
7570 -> 40.42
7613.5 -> 37.07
